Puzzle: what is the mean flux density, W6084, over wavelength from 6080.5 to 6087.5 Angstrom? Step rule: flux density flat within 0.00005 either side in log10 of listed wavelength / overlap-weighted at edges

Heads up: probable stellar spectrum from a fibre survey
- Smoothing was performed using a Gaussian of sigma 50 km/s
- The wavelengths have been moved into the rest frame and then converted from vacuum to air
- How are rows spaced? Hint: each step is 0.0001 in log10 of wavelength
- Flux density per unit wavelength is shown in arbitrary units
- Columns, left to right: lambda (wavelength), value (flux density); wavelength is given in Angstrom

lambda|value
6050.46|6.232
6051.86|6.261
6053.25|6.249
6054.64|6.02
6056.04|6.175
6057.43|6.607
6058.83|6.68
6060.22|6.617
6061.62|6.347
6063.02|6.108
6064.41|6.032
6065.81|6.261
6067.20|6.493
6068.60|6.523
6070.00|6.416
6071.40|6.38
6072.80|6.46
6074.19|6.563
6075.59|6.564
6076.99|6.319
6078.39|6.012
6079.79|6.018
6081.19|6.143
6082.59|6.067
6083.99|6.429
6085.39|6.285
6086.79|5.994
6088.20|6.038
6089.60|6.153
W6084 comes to 6.18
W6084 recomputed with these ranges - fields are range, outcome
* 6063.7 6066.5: 6.15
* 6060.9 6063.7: 6.21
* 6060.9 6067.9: 6.25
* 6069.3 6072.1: 6.39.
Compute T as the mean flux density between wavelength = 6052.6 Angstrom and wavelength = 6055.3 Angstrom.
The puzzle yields 6.14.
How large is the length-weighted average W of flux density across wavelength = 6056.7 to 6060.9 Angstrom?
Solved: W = 6.64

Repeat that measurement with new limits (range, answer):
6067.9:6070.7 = 6.46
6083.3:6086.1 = 6.36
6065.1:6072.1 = 6.41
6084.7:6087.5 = 6.12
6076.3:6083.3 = 6.11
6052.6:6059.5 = 6.34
